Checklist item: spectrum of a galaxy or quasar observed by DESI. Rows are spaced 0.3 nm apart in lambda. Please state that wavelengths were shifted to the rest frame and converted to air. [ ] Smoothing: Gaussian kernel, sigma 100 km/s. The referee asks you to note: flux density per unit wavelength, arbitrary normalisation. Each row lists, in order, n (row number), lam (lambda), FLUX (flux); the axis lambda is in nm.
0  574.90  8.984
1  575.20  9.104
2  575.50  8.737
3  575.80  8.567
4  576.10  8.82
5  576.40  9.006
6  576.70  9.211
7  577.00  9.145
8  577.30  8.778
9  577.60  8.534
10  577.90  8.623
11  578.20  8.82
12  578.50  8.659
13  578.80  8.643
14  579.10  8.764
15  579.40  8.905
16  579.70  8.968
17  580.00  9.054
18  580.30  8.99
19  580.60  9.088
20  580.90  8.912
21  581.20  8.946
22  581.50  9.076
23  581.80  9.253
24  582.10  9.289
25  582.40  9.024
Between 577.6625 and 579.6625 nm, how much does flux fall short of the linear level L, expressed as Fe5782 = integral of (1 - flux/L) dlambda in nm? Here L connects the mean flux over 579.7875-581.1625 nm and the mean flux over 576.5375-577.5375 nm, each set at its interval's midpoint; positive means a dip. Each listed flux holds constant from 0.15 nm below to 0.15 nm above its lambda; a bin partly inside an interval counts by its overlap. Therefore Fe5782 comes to 0.06 nm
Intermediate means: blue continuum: 9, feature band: 8.74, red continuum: 9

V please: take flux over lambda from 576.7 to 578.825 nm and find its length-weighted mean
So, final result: 8.78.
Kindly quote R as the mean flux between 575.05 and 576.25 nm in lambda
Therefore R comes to 8.81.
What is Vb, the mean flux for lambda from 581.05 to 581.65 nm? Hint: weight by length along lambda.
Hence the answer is 9.01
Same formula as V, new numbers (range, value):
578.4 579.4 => 8.72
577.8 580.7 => 8.85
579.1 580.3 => 8.95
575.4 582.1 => 8.9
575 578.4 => 8.85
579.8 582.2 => 9.07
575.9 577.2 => 9.02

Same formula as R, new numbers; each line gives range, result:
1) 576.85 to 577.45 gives 8.96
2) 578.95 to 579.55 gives 8.83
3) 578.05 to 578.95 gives 8.71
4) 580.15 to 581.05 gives 9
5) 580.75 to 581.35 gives 8.93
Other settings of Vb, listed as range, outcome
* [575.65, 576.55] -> 8.8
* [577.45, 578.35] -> 8.66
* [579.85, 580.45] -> 9.02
